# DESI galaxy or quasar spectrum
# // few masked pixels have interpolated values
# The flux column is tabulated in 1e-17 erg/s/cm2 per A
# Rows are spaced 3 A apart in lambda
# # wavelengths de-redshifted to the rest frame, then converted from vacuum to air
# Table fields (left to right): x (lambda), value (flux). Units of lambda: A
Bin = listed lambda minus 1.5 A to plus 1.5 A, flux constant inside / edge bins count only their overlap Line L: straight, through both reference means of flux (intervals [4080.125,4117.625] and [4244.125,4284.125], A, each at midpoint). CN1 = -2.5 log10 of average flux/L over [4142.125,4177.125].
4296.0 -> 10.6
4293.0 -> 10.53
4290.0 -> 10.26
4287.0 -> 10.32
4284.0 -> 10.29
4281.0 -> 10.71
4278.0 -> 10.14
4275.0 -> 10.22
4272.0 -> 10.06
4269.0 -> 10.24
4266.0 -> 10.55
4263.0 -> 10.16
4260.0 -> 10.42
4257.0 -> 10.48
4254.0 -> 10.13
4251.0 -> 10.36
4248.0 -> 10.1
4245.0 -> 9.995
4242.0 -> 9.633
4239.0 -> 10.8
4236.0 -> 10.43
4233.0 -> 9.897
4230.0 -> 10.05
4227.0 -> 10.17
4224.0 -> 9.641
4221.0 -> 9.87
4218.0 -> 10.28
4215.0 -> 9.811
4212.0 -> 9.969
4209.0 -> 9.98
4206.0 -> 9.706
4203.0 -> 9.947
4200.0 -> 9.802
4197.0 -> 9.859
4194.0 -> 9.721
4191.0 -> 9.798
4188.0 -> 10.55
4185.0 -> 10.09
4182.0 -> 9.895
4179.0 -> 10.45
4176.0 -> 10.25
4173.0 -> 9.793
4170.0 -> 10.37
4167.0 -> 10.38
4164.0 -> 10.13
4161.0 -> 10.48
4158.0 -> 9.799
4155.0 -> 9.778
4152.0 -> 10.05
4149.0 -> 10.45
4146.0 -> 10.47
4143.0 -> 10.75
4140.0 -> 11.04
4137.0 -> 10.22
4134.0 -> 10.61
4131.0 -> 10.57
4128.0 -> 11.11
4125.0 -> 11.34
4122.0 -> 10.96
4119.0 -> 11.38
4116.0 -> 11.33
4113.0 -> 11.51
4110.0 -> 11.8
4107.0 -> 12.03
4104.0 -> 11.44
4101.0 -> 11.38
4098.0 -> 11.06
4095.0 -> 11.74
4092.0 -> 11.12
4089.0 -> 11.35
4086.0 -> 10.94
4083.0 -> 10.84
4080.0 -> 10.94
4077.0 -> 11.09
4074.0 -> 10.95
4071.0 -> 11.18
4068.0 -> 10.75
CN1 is 0.08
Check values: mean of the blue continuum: 11.4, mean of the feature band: 10.2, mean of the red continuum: 10.3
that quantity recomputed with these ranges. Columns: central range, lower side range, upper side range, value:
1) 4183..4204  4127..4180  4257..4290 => 0.041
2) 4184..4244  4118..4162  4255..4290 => 0.047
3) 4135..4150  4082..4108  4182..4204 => 0.007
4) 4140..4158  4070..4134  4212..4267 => 0.055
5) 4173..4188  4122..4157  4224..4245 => 0.022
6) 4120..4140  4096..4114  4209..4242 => 0.040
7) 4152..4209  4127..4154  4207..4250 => 0.030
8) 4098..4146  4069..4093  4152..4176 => -0.055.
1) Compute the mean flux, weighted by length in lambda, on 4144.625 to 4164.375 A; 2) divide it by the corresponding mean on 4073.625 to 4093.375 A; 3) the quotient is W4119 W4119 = 0.92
